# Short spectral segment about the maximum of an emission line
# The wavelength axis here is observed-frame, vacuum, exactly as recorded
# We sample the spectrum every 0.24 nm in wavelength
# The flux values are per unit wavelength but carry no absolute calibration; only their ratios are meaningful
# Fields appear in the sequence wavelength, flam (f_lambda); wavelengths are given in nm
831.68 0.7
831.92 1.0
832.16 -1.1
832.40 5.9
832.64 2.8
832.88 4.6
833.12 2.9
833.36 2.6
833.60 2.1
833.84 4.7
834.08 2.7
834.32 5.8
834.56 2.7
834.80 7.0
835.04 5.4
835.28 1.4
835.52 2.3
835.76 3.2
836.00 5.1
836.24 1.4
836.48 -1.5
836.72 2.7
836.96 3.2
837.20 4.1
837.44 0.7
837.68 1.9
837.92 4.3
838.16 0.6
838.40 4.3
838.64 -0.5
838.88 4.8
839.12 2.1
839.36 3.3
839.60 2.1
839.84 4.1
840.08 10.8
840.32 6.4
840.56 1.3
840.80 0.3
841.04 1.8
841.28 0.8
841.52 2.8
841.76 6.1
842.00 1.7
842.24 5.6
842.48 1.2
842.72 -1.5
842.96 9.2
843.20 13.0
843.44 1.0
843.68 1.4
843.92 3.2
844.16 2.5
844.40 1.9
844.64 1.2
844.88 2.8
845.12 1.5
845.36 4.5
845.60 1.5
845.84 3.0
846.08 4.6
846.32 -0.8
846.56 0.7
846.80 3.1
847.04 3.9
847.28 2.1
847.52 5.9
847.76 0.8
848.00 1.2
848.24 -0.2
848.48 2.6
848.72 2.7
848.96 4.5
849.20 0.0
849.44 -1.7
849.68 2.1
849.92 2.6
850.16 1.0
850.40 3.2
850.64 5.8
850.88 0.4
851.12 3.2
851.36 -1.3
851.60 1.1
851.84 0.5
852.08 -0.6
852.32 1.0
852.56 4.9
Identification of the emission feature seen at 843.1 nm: H-gamma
